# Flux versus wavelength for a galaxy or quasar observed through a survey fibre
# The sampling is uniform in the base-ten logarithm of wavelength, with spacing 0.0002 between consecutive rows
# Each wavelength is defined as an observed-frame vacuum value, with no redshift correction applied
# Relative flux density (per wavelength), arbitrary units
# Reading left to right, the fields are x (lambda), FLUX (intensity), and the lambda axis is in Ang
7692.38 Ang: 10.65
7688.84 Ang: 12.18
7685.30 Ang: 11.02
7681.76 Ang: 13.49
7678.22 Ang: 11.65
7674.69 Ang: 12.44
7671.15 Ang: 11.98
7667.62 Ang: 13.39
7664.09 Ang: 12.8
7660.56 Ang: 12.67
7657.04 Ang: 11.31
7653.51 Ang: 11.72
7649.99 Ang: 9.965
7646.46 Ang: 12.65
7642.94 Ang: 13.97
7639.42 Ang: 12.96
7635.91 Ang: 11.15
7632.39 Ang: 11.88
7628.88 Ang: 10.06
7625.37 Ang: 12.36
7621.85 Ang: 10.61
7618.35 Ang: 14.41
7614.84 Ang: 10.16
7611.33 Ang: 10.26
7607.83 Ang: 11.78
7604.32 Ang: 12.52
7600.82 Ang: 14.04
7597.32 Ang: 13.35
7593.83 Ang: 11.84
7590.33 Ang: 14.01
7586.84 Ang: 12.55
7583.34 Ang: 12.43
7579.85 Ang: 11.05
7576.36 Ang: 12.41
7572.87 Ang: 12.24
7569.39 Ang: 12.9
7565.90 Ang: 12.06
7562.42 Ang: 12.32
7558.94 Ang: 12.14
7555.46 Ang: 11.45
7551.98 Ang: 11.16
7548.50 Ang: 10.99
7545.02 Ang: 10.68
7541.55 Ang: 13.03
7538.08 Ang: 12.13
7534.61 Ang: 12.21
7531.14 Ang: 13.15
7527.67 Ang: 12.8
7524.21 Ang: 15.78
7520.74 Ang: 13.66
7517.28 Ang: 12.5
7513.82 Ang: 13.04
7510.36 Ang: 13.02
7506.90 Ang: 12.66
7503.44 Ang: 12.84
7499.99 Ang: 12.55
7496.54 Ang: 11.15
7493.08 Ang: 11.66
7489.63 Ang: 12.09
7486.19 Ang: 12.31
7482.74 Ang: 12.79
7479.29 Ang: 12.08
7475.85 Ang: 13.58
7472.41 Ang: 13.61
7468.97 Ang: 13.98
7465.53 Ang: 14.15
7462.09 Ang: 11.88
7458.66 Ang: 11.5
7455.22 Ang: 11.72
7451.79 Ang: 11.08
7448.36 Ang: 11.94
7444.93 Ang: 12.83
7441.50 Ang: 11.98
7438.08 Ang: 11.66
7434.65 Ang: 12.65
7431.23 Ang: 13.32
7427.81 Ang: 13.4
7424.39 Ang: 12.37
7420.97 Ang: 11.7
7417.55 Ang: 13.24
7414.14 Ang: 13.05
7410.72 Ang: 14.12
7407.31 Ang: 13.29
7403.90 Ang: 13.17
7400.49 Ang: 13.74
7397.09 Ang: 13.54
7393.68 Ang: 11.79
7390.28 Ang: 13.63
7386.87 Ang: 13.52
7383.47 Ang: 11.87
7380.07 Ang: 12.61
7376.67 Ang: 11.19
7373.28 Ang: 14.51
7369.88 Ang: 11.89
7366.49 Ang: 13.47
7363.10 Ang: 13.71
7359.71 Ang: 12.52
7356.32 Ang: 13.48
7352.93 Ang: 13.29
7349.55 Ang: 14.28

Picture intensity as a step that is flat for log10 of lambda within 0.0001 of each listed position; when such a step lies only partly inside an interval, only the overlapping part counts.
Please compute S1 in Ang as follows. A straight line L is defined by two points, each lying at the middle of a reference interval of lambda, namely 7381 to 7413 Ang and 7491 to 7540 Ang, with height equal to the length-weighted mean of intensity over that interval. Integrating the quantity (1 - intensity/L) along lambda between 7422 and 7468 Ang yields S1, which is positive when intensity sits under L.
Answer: 2.3 Ang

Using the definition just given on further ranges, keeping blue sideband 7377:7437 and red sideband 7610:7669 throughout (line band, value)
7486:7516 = 0.4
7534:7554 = 1.1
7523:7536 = -1.1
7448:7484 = 0.2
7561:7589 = -0.2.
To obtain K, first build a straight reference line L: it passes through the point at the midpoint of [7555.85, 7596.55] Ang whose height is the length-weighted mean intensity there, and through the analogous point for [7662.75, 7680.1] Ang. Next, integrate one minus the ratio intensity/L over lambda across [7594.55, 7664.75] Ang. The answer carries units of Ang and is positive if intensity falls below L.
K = 2.21 Ang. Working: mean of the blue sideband 12.4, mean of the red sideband 12.4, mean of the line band 12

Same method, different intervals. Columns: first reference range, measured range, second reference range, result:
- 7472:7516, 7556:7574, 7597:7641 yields -0.14 Ang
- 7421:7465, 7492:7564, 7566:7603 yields 0.29 Ang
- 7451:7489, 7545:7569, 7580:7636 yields 1.18 Ang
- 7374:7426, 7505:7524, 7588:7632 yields -1.12 Ang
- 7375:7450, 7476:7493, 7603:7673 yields 0.16 Ang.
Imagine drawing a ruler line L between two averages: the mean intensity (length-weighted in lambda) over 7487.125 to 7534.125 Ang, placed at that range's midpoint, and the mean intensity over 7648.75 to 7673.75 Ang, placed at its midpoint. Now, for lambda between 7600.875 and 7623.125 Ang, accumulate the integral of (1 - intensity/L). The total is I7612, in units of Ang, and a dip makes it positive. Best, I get 0.8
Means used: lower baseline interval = 12.8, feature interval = 11.8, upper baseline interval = 12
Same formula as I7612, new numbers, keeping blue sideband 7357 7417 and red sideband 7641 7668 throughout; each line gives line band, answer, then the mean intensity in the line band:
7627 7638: 1.09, 11.1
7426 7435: -0.19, 13.2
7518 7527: -1.14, 14.2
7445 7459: 1.24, 11.7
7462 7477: -0.94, 13.6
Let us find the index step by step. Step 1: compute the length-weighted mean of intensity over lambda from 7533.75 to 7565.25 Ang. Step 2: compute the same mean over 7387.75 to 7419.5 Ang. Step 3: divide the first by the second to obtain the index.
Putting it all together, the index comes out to 0.89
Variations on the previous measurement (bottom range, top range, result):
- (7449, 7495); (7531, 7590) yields 0.97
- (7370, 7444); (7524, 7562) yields 0.95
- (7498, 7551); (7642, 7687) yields 0.96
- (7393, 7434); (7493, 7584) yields 0.95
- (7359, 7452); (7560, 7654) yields 0.95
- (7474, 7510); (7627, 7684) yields 0.98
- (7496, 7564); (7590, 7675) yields 0.97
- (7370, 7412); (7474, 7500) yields 0.94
